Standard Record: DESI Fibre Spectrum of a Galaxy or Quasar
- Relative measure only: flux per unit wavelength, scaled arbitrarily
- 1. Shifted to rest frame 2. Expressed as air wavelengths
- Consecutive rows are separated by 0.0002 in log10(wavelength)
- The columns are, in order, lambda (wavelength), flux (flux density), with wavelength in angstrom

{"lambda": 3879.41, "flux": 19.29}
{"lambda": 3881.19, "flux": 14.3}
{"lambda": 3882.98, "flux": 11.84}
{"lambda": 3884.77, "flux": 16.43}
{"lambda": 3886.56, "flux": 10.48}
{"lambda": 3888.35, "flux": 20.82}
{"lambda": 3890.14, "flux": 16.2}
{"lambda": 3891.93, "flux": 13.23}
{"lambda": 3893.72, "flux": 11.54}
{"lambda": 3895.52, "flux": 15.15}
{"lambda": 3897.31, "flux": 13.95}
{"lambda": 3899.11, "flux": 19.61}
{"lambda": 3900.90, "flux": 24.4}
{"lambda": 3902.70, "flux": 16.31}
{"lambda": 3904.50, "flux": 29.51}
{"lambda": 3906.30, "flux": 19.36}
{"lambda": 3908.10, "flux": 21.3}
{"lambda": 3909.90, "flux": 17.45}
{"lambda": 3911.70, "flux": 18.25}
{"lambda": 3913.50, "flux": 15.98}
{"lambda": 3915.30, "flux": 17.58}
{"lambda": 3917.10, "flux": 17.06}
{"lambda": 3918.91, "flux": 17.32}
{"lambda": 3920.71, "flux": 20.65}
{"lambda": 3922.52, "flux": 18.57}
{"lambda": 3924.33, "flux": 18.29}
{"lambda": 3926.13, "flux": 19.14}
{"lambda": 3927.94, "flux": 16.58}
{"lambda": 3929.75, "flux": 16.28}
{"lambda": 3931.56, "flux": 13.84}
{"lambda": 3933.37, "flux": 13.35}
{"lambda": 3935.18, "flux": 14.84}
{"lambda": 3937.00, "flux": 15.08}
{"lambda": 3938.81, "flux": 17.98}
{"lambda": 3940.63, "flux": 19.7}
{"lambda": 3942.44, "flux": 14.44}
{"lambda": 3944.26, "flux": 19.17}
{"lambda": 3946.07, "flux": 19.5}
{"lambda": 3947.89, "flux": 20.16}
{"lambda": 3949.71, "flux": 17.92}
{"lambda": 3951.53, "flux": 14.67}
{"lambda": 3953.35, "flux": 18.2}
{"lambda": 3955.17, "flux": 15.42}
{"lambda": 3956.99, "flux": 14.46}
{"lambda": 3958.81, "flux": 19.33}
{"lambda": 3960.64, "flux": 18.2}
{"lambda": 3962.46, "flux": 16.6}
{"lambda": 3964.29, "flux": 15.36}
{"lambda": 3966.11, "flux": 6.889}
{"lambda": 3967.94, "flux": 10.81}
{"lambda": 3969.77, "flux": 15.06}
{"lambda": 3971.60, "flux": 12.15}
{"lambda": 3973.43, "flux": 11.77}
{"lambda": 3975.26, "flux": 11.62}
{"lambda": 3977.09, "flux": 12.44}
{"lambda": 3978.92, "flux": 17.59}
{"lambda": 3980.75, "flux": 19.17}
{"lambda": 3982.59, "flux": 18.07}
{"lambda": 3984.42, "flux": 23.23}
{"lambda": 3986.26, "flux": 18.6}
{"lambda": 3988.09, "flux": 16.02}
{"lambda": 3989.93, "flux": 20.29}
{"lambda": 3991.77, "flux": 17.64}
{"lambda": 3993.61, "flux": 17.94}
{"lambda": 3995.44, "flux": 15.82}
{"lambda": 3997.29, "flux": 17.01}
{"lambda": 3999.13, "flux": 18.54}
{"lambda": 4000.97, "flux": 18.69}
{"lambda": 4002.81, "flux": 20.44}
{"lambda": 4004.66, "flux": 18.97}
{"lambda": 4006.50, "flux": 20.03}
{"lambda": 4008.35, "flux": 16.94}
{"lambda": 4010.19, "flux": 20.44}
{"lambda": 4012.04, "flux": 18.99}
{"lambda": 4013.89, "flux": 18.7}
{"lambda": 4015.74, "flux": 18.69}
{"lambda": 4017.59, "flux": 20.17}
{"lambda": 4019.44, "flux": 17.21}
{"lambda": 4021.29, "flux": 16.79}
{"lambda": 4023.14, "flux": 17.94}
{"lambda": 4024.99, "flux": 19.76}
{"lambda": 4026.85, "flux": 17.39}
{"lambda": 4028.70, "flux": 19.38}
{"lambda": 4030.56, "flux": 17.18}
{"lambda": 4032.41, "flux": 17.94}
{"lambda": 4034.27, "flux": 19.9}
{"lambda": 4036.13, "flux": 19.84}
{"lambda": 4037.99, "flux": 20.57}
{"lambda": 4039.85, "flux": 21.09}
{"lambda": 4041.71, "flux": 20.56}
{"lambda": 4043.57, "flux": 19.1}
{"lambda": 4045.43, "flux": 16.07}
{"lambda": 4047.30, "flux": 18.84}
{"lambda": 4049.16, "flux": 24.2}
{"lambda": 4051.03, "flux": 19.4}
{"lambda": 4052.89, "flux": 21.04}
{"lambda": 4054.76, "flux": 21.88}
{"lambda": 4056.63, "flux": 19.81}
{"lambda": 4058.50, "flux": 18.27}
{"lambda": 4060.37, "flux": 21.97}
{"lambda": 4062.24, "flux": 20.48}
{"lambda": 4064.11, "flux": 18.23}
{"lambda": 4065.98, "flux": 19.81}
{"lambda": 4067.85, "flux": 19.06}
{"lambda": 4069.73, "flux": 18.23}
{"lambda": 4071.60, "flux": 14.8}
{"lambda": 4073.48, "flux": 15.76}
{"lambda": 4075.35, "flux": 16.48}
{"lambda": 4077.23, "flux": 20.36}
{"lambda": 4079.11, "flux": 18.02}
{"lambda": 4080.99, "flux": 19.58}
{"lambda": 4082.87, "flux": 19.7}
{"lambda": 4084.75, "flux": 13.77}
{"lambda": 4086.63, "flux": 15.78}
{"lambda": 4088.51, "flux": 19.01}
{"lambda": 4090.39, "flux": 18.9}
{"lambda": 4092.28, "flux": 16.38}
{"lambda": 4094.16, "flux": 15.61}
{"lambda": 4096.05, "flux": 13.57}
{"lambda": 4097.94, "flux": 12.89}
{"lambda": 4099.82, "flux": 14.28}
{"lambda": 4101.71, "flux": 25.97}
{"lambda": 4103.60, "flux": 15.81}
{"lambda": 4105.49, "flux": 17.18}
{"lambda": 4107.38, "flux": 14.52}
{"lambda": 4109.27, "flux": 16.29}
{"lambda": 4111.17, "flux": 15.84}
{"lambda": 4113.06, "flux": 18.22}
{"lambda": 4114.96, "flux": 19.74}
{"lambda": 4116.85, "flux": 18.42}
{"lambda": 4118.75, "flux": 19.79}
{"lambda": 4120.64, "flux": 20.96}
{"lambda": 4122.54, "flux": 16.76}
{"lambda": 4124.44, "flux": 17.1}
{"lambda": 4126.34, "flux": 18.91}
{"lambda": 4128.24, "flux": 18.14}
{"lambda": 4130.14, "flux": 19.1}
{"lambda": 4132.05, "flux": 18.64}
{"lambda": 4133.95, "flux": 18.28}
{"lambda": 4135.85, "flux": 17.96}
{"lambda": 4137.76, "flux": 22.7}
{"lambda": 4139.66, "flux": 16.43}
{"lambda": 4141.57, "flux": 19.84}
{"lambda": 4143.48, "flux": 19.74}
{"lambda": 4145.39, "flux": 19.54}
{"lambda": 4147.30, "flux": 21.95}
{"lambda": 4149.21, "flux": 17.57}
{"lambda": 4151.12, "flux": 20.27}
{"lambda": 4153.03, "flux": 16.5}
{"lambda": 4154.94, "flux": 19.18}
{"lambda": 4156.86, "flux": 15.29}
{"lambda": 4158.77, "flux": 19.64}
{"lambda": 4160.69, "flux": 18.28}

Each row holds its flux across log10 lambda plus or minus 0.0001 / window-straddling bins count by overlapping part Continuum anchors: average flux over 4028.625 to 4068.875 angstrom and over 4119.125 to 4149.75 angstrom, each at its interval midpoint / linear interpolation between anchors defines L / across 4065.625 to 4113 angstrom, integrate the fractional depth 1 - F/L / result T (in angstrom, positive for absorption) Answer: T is 5.7 angstrom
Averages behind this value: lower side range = 19.8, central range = 17.1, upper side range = 19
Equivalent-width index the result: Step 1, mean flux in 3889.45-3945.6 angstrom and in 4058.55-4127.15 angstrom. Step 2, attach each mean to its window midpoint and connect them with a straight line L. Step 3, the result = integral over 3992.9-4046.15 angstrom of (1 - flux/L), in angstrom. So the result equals -3.23 angstrom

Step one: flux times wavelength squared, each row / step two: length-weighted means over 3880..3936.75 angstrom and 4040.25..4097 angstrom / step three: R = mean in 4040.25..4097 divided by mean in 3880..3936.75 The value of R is 1.2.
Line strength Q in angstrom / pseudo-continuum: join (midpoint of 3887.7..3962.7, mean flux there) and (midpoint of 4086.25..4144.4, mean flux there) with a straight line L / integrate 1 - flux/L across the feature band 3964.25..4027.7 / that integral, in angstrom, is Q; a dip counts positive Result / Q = 2.1 angstrom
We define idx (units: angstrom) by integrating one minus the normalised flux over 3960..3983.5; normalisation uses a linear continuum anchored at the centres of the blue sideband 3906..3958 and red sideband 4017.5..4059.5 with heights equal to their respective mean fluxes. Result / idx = 5.0 angstrom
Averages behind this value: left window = 17.3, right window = 19.3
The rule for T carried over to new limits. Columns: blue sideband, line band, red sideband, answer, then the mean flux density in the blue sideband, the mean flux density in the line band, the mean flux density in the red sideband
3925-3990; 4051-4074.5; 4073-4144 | -2.5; 16.2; 19.1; 17.8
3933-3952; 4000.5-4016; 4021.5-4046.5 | -0.6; 17.1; 19.1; 18.9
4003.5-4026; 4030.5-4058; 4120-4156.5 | -1.7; 18.7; 19.9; 18.8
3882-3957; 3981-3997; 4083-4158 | -0.9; 17.2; 18.4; 17.9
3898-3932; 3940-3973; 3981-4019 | 5.1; 18.8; 15.9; 18.7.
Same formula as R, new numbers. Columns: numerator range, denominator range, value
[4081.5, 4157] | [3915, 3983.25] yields 1.21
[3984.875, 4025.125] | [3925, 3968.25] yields 1.17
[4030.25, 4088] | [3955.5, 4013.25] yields 1.17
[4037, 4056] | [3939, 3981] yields 1.35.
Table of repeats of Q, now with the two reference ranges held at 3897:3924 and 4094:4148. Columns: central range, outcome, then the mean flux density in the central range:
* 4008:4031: 0.2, 18.5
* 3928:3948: 2.6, 16.6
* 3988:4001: 0.7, 17.8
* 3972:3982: 2.3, 14.5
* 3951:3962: 1.3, 16.8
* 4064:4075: 0.5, 17.5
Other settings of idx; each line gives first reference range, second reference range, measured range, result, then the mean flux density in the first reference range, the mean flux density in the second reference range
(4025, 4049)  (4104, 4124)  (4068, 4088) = 1.1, 19.2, 17.7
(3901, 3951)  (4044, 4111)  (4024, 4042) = -1.3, 18.1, 18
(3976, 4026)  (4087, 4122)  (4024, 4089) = -4.1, 18.4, 17.4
